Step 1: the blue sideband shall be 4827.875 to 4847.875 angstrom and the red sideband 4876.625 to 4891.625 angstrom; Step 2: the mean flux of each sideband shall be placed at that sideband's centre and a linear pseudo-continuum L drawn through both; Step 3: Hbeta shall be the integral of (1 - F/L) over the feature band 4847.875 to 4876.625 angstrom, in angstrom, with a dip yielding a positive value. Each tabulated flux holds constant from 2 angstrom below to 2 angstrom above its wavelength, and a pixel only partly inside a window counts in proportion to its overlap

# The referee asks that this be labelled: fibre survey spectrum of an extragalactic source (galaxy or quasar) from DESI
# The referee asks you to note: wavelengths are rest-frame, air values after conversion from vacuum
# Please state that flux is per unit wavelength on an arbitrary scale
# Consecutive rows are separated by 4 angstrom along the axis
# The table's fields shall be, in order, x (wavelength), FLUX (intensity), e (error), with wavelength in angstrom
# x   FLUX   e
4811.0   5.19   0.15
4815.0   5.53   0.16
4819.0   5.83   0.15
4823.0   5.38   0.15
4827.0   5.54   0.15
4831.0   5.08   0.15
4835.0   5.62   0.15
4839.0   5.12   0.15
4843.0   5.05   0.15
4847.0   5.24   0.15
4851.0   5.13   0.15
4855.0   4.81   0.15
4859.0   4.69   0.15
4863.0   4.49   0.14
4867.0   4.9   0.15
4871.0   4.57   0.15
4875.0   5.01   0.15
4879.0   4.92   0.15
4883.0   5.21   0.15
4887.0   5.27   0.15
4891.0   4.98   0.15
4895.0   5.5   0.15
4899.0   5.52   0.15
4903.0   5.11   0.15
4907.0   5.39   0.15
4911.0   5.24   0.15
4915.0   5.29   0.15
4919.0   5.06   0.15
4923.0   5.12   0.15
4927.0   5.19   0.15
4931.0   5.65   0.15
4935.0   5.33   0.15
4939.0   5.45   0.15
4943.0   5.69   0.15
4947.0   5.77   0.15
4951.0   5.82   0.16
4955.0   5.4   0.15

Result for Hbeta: 2.0 angstrom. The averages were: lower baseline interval 5.24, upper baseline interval 5.1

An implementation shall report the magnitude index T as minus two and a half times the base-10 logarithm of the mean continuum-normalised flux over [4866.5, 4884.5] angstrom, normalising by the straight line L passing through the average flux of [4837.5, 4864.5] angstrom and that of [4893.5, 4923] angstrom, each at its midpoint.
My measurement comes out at 0.04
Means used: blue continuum 4.94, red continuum 5.29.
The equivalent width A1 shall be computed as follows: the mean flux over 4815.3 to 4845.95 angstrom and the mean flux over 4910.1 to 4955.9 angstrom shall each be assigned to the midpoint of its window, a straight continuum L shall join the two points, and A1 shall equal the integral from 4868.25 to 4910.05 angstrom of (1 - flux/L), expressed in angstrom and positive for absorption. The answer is 2.0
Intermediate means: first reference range 5.38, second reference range 5.42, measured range 5.15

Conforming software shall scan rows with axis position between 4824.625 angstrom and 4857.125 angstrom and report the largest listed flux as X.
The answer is 5.62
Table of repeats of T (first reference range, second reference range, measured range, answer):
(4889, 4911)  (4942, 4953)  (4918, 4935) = 0.06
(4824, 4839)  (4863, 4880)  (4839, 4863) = 0.03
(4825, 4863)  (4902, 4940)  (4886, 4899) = -0.01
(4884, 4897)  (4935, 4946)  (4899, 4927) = 0.03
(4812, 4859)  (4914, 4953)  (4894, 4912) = 0.01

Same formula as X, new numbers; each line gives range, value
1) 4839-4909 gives 5.52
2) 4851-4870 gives 5.13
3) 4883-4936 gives 5.65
